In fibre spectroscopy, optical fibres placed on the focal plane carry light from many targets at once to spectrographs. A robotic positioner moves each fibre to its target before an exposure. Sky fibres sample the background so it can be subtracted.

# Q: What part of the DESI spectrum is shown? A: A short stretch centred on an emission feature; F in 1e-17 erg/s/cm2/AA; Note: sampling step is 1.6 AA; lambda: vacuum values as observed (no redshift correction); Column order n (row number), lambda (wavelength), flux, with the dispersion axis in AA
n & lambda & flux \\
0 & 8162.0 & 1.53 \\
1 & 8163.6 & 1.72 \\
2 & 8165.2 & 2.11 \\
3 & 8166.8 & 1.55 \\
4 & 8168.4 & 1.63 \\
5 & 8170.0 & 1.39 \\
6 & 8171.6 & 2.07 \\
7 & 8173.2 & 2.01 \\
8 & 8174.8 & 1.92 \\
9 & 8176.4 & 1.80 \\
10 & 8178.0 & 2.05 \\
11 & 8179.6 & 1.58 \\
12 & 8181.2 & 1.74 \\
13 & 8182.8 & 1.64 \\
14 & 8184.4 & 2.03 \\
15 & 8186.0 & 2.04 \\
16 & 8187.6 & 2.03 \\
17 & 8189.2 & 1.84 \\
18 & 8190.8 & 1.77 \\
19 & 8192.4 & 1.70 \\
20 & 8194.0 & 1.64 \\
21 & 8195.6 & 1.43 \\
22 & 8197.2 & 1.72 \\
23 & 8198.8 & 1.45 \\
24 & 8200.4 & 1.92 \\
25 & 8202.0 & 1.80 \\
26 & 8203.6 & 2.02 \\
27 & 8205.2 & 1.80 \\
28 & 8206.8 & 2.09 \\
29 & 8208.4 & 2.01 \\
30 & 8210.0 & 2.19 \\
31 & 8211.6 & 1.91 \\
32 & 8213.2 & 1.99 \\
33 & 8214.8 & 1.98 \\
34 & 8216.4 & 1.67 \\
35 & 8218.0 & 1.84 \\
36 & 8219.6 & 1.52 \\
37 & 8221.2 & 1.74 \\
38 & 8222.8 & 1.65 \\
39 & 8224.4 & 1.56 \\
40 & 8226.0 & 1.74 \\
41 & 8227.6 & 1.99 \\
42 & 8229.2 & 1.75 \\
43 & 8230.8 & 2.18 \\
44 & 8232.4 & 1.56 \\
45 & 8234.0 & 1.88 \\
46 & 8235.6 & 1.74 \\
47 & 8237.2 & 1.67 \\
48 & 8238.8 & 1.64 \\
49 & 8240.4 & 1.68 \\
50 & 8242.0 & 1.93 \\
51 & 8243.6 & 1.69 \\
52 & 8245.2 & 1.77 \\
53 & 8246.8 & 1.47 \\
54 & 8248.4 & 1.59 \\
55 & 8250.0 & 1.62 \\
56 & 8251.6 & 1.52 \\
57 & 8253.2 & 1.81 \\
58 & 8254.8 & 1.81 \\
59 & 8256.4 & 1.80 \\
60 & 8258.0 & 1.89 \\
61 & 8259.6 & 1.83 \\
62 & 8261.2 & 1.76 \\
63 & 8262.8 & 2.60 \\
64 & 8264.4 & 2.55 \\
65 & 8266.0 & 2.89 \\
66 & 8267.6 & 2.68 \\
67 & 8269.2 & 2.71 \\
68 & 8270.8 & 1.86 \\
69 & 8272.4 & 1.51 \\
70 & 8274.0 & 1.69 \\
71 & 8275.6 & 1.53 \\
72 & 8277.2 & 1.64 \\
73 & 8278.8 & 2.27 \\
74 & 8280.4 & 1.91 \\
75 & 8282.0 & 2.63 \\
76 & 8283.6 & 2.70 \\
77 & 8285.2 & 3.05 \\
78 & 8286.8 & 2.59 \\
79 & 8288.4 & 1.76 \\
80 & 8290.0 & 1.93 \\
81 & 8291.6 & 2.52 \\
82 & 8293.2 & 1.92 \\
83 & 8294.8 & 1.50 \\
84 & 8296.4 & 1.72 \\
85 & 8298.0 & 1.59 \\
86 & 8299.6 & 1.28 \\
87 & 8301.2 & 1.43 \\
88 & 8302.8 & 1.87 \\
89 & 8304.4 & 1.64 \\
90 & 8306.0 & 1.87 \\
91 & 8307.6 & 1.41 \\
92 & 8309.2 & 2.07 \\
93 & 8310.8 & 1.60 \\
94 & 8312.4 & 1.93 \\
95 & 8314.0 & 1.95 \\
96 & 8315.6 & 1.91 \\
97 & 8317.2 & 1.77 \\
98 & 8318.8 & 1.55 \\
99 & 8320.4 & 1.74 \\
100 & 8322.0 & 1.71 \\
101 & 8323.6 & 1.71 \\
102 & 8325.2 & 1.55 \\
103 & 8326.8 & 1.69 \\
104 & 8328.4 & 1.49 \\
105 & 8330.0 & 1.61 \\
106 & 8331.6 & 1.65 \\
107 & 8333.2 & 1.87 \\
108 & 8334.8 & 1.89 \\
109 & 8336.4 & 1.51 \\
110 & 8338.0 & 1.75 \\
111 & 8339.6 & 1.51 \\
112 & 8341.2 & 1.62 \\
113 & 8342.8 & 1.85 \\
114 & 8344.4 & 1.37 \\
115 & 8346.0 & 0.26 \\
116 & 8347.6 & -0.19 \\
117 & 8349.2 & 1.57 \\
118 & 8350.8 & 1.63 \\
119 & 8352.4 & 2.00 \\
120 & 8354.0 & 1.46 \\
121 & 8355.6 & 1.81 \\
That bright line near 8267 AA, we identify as [S II]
